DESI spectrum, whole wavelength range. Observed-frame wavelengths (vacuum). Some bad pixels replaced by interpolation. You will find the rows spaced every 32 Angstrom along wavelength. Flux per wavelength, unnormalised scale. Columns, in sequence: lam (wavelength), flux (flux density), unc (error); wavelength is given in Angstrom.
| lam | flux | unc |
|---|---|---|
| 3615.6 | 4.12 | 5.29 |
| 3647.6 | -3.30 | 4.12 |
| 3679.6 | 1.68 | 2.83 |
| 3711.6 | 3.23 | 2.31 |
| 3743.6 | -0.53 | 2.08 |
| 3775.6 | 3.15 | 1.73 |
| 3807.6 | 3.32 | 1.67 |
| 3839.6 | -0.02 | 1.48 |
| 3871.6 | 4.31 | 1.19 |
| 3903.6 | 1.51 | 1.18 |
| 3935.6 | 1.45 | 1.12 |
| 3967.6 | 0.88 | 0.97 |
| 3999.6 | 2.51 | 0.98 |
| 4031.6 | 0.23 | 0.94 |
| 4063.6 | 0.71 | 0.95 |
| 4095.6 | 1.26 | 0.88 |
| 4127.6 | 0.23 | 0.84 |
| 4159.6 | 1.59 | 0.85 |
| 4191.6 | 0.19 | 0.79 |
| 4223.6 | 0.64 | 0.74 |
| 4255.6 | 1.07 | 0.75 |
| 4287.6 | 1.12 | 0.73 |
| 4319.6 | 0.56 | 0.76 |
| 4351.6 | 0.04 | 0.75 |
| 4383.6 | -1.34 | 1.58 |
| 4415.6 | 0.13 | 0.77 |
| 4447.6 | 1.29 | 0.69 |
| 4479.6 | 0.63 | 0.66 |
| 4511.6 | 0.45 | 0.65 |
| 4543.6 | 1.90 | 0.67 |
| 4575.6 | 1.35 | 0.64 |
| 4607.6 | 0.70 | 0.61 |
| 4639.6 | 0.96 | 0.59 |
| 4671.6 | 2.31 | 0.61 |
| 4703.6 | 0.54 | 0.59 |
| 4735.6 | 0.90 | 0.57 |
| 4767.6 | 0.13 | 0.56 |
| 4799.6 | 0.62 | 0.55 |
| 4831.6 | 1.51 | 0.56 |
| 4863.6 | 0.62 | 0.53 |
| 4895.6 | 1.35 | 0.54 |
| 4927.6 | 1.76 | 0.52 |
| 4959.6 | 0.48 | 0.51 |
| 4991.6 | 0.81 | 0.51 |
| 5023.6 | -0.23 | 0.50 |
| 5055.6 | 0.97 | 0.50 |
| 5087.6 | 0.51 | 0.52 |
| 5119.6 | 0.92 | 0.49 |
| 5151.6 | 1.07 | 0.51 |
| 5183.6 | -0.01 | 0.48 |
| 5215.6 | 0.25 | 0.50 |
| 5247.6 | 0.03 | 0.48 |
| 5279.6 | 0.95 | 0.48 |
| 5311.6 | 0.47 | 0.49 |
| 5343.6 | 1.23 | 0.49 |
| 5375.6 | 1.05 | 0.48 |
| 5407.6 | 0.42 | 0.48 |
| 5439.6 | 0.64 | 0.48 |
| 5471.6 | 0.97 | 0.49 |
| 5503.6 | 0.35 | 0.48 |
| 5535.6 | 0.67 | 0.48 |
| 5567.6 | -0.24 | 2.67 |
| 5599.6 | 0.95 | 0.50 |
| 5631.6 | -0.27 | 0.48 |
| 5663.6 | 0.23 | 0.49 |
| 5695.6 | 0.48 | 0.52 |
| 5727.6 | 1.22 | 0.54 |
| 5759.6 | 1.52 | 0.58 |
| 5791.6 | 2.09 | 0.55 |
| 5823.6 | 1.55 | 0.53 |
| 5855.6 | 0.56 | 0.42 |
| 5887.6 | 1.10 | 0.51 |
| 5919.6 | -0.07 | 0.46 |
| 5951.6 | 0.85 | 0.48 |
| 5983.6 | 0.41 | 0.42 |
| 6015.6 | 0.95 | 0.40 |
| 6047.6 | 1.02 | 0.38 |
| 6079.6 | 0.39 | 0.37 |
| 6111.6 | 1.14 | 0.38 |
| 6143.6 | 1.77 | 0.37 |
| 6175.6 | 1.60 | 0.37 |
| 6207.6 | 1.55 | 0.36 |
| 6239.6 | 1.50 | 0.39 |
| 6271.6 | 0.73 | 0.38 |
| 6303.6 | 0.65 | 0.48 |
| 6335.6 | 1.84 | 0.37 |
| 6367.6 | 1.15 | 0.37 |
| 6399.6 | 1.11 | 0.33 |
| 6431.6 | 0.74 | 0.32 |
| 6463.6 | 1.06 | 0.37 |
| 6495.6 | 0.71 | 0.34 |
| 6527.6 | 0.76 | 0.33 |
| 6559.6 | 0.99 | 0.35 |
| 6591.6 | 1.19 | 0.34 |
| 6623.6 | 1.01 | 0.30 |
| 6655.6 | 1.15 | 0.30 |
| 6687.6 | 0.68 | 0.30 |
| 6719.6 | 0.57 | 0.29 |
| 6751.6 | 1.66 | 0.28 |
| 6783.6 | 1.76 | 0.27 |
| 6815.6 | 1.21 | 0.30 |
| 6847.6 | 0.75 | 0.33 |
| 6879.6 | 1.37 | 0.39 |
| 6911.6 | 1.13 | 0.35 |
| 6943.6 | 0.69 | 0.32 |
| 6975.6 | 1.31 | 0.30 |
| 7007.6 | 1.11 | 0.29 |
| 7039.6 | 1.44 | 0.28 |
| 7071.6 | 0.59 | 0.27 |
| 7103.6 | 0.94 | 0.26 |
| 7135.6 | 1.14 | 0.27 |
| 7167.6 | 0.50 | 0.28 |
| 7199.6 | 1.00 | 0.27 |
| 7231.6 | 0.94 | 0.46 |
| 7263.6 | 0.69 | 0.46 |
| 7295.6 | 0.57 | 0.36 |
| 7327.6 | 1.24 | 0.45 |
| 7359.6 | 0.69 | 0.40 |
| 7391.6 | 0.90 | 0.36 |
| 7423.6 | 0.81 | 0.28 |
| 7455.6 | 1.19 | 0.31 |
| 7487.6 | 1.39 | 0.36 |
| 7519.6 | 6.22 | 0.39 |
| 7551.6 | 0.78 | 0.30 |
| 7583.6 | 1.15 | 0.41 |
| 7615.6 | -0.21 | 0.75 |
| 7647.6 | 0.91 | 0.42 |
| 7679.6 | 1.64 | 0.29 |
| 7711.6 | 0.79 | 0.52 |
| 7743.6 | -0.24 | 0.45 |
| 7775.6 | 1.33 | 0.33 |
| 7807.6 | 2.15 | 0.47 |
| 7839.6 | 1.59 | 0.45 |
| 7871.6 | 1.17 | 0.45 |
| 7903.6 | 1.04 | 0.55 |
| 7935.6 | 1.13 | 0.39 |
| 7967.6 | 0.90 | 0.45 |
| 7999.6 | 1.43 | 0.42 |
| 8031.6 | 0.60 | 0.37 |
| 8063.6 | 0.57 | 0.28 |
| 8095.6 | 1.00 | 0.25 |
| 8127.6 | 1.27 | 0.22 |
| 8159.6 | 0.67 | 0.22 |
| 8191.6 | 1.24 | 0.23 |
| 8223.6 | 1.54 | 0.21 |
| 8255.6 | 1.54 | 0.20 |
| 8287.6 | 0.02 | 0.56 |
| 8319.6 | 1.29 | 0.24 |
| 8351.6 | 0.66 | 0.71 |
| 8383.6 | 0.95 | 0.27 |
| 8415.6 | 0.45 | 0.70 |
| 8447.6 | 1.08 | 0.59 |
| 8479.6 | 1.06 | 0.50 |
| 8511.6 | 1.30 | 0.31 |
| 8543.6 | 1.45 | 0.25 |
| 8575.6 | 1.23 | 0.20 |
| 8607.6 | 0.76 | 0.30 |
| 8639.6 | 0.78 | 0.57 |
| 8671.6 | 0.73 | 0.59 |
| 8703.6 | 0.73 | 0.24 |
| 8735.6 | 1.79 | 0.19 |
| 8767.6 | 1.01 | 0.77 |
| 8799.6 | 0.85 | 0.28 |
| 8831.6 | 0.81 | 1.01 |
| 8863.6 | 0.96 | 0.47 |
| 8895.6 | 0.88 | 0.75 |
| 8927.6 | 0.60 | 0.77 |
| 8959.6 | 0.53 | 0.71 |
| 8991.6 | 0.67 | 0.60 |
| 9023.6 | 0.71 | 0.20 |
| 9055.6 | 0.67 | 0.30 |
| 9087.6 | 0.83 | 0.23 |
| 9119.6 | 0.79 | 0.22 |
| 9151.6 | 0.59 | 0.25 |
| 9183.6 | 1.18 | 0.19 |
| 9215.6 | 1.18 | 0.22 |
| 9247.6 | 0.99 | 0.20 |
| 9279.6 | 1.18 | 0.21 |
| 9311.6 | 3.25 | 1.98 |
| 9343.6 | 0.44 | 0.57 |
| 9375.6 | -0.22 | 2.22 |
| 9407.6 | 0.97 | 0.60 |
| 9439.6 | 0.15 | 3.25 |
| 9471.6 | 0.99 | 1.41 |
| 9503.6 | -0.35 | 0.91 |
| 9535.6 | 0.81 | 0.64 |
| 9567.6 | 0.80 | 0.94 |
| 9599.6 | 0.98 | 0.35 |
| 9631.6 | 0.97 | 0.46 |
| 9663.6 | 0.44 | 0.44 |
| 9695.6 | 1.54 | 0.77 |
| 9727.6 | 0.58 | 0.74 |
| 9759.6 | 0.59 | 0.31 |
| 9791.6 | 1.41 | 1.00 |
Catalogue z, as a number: 1.01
